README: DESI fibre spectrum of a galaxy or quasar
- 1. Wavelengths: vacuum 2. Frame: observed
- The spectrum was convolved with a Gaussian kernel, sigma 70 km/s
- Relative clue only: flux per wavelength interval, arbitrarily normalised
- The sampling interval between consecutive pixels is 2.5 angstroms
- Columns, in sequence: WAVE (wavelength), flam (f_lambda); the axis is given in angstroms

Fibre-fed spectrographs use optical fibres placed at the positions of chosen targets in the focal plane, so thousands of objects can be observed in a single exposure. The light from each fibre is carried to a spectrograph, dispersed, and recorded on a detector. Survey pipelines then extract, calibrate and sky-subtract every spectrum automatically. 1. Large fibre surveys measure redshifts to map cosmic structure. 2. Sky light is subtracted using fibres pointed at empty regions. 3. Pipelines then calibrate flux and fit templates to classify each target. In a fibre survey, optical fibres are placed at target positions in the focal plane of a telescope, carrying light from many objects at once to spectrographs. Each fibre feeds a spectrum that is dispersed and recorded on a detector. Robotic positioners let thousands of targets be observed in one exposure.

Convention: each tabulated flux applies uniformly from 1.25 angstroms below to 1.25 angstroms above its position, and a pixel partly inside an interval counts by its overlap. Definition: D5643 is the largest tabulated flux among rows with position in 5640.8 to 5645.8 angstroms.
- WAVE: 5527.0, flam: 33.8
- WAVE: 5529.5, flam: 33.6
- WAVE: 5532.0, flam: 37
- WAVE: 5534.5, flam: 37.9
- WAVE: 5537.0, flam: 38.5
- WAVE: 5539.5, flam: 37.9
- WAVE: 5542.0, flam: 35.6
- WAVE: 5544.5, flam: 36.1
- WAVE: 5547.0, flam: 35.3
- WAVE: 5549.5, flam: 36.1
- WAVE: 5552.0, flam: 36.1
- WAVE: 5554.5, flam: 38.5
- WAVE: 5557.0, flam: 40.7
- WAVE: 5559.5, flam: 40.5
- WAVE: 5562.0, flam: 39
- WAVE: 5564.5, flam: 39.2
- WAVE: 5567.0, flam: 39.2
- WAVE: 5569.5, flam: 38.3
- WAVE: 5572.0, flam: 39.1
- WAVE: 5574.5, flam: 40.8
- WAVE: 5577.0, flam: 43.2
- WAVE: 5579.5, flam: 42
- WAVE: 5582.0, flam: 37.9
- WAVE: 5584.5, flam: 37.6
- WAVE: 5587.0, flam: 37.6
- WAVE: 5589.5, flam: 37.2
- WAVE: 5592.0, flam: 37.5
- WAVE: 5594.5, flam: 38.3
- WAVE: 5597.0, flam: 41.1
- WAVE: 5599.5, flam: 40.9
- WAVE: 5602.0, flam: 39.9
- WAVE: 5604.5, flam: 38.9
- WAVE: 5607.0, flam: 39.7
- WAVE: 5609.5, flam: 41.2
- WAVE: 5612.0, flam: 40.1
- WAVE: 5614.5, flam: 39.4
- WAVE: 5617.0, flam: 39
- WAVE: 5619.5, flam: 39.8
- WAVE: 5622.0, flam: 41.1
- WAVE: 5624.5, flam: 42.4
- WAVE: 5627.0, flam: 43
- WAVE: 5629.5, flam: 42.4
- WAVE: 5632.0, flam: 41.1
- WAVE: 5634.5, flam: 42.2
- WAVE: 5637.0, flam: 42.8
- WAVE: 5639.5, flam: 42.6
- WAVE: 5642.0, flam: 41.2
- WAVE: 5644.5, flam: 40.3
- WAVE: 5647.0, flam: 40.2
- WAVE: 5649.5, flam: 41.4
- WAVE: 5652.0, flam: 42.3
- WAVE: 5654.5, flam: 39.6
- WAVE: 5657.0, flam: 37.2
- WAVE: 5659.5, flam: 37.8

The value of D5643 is 41.2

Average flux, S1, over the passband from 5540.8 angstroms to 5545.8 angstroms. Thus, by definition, 35.8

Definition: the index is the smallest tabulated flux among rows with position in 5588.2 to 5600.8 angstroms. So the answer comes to 37.2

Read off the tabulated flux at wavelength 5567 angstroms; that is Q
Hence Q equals 39.2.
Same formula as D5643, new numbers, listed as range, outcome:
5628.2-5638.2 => 42.8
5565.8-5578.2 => 43.2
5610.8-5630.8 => 43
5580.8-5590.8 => 37.9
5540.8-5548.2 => 36.1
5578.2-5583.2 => 42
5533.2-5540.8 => 38.5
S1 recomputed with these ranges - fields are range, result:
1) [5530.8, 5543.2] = 37.4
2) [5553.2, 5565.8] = 39.6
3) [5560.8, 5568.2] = 39.1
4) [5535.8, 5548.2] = 36.7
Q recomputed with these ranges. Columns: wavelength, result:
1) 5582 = 37.9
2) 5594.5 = 38.3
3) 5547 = 35.3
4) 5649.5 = 41.4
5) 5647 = 40.2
